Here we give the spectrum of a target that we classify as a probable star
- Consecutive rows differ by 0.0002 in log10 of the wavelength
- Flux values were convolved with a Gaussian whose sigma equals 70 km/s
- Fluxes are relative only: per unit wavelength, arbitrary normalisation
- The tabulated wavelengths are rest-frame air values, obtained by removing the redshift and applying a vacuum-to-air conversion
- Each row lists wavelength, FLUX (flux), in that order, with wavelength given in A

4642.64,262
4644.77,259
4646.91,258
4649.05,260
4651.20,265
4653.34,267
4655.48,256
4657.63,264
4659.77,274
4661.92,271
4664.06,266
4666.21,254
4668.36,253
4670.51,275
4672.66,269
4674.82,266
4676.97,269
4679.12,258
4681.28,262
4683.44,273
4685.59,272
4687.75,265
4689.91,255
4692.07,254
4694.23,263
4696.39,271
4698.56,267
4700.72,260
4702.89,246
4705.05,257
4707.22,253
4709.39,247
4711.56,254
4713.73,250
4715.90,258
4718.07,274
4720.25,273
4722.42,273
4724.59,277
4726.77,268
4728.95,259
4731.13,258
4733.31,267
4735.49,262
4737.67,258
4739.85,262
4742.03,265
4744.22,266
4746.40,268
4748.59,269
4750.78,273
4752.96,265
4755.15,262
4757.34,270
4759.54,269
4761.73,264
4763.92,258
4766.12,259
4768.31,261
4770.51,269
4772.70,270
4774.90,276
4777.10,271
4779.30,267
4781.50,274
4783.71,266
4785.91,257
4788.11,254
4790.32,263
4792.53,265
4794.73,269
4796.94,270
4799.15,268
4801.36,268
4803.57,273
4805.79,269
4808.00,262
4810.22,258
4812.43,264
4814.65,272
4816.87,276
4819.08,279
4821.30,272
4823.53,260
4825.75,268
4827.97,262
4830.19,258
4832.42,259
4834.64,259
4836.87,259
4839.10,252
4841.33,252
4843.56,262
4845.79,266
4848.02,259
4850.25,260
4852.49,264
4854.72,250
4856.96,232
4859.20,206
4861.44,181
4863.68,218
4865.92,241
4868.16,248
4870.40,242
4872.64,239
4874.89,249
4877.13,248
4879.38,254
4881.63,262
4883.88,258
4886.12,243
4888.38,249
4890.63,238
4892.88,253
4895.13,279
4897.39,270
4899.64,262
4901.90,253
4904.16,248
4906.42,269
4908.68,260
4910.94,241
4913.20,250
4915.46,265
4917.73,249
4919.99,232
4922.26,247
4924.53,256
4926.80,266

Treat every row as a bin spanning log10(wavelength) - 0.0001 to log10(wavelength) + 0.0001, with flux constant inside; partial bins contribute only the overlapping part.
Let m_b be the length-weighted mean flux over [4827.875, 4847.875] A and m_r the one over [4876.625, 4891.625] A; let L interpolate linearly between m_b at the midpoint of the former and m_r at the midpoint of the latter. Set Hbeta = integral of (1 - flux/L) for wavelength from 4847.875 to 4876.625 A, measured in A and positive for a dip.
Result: 1.9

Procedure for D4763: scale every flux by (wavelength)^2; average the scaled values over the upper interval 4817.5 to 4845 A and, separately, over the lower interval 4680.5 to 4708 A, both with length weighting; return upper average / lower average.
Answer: 1.1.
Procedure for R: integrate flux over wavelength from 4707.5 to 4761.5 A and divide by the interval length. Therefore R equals 264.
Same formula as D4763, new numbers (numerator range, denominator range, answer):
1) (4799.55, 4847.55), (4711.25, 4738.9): 1.04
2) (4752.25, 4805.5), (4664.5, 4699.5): 1.05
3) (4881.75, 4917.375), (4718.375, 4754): 1.03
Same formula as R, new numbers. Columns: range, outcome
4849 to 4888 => 241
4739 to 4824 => 267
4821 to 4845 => 260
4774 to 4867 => 258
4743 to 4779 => 267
